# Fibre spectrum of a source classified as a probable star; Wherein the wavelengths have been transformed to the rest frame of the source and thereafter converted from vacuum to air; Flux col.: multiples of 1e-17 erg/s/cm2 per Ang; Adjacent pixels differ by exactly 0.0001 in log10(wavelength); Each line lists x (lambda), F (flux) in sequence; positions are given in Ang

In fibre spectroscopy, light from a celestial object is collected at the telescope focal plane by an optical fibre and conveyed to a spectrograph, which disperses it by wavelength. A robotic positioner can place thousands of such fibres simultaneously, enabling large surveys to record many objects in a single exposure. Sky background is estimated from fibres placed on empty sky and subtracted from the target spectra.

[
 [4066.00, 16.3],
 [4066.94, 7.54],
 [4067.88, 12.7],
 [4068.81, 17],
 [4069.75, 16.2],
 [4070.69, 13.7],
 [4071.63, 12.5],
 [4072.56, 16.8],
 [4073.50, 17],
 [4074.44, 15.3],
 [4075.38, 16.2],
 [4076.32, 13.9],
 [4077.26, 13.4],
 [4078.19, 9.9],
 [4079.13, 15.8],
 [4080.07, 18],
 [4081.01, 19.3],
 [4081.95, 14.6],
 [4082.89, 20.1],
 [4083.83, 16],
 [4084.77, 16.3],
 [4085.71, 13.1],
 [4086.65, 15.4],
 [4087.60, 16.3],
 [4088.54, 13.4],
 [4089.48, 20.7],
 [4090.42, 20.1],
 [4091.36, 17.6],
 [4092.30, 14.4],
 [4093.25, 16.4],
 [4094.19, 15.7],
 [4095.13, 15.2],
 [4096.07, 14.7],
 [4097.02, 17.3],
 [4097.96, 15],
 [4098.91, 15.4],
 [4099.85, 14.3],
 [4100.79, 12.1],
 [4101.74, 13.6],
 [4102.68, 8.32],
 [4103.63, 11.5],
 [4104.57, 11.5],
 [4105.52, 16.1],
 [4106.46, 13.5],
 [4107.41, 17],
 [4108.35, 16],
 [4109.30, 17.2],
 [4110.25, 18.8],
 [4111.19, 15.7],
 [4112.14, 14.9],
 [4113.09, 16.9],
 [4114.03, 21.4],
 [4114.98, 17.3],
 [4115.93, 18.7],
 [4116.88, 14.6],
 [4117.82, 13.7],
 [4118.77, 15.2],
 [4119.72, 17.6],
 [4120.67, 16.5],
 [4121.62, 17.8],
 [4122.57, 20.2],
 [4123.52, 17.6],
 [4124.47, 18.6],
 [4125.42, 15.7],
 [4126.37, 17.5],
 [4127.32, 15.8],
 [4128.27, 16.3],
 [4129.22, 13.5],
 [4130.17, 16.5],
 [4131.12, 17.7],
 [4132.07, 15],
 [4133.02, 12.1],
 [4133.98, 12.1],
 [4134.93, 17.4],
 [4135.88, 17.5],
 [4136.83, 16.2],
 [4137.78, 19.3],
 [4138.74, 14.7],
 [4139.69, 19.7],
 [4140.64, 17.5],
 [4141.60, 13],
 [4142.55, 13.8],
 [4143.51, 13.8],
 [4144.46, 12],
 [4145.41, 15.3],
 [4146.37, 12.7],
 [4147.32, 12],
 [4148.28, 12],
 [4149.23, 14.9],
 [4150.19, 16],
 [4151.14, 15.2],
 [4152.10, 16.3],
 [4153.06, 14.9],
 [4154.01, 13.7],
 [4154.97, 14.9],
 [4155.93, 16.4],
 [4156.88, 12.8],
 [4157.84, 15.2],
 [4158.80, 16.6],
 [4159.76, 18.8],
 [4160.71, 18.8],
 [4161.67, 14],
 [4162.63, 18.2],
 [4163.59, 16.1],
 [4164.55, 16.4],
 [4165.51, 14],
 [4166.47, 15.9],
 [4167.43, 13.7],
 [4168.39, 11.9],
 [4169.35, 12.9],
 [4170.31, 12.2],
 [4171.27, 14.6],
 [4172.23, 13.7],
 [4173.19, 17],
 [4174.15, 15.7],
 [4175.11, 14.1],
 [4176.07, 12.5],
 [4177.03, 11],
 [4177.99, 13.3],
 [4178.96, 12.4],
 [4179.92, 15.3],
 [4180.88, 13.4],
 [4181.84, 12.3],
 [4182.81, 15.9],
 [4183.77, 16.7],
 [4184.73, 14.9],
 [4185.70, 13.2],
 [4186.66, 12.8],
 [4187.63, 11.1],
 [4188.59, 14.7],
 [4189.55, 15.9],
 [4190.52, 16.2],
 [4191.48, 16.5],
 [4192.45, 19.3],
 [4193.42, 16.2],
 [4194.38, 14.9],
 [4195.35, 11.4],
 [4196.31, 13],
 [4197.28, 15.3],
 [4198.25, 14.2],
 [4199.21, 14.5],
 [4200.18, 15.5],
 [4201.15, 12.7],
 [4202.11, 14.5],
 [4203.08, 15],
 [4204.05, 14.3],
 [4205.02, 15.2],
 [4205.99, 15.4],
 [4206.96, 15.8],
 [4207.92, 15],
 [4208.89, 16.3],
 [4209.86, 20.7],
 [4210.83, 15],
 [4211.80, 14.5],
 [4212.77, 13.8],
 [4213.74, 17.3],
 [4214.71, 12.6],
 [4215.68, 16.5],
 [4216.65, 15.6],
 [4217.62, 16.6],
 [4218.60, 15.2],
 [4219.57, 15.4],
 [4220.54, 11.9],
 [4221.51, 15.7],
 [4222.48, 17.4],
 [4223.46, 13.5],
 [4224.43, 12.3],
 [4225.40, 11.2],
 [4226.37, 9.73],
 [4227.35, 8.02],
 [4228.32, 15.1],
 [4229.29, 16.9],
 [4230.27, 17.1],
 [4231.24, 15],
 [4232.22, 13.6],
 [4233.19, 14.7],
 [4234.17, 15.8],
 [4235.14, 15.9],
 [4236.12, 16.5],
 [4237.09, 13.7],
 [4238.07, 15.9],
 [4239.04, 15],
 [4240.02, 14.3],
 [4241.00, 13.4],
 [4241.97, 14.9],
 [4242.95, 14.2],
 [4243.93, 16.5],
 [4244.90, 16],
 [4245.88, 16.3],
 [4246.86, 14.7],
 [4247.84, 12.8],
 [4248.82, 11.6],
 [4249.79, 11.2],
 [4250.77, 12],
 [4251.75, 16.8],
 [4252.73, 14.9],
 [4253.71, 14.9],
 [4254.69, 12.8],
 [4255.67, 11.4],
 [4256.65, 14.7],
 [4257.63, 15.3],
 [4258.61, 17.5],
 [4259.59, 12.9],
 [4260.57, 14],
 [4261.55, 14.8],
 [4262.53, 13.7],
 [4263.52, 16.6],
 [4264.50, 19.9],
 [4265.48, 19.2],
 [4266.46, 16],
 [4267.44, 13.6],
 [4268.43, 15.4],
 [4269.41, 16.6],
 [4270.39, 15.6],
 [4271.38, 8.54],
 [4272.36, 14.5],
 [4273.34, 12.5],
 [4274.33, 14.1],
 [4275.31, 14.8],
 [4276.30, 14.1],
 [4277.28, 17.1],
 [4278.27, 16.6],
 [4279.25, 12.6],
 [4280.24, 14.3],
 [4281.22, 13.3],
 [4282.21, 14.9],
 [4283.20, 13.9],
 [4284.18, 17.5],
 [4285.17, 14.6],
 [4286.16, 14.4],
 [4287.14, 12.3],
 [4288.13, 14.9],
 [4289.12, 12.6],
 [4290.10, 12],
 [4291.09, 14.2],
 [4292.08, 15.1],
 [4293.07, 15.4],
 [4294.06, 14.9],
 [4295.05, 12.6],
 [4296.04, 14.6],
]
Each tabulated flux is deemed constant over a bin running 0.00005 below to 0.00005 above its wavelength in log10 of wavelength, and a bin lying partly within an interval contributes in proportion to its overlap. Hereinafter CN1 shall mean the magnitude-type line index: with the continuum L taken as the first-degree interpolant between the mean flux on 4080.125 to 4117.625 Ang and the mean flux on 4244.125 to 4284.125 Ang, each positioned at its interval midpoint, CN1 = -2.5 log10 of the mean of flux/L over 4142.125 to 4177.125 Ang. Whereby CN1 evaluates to 0.05 mag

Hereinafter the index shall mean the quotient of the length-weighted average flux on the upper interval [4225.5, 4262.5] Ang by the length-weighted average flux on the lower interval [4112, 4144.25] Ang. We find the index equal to 0.88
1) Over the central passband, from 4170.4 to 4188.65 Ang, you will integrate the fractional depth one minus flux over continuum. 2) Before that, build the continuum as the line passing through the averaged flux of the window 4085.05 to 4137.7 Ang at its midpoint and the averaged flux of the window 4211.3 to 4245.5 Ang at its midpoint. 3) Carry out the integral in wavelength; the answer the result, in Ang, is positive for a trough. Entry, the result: 1.5 Ang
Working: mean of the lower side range 15.9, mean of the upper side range 14.6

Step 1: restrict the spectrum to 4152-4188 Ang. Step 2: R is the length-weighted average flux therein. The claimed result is 14.6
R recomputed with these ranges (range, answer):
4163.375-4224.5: 14.7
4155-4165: 16.3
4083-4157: 15.6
